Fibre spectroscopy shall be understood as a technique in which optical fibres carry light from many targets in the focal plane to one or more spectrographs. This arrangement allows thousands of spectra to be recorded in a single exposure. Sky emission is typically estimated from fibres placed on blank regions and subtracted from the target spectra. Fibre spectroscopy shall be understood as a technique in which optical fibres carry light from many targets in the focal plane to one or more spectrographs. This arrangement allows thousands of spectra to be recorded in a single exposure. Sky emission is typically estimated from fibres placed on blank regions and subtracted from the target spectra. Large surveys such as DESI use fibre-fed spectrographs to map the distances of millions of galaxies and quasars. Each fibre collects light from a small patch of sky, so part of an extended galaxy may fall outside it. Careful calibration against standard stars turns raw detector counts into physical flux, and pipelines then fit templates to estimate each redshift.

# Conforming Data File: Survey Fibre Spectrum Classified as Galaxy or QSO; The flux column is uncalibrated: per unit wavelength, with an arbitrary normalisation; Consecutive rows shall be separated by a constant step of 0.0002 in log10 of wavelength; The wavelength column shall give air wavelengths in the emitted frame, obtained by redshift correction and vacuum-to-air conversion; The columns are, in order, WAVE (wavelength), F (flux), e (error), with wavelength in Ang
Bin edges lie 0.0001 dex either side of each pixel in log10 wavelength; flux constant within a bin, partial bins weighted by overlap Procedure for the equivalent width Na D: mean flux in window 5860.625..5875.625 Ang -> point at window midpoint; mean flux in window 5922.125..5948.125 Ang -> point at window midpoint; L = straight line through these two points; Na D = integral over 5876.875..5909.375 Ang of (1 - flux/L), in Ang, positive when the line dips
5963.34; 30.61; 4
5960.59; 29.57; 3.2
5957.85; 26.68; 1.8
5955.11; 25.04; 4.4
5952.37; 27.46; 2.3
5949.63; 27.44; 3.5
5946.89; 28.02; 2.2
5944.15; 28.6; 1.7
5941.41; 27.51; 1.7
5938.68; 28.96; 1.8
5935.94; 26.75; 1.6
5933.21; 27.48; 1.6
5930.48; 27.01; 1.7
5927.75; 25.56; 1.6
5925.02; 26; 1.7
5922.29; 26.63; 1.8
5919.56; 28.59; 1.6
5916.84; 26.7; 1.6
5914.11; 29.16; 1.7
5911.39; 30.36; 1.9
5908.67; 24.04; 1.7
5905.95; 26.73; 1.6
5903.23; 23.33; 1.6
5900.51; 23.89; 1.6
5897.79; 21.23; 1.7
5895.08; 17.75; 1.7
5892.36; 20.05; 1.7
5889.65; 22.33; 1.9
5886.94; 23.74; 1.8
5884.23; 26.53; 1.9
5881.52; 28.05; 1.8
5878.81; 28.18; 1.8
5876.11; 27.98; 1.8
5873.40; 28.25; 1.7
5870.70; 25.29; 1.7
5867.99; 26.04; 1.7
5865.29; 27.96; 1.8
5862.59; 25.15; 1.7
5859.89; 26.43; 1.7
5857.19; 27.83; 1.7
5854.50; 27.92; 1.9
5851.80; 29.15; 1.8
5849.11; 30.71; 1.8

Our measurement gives 3.6 Ang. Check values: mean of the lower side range 26.6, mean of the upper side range 27.3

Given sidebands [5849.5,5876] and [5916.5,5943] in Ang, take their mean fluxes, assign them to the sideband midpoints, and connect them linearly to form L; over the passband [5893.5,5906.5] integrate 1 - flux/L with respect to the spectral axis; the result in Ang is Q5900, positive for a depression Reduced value 2.3 Ang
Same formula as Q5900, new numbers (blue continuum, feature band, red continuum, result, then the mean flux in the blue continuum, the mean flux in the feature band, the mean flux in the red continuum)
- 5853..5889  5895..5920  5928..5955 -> 1.6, 26.8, 25.4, 27.5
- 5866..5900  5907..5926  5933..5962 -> -0.9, 24.7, 27.4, 27.6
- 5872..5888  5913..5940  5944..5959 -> -0.1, 27.2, 27.3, 27.1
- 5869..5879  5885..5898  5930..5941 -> 2.9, 27.3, 21.3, 27.6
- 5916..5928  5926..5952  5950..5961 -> -0.5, 26.8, 27.5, 27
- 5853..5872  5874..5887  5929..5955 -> -0.2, 26.7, 27.3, 27.6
